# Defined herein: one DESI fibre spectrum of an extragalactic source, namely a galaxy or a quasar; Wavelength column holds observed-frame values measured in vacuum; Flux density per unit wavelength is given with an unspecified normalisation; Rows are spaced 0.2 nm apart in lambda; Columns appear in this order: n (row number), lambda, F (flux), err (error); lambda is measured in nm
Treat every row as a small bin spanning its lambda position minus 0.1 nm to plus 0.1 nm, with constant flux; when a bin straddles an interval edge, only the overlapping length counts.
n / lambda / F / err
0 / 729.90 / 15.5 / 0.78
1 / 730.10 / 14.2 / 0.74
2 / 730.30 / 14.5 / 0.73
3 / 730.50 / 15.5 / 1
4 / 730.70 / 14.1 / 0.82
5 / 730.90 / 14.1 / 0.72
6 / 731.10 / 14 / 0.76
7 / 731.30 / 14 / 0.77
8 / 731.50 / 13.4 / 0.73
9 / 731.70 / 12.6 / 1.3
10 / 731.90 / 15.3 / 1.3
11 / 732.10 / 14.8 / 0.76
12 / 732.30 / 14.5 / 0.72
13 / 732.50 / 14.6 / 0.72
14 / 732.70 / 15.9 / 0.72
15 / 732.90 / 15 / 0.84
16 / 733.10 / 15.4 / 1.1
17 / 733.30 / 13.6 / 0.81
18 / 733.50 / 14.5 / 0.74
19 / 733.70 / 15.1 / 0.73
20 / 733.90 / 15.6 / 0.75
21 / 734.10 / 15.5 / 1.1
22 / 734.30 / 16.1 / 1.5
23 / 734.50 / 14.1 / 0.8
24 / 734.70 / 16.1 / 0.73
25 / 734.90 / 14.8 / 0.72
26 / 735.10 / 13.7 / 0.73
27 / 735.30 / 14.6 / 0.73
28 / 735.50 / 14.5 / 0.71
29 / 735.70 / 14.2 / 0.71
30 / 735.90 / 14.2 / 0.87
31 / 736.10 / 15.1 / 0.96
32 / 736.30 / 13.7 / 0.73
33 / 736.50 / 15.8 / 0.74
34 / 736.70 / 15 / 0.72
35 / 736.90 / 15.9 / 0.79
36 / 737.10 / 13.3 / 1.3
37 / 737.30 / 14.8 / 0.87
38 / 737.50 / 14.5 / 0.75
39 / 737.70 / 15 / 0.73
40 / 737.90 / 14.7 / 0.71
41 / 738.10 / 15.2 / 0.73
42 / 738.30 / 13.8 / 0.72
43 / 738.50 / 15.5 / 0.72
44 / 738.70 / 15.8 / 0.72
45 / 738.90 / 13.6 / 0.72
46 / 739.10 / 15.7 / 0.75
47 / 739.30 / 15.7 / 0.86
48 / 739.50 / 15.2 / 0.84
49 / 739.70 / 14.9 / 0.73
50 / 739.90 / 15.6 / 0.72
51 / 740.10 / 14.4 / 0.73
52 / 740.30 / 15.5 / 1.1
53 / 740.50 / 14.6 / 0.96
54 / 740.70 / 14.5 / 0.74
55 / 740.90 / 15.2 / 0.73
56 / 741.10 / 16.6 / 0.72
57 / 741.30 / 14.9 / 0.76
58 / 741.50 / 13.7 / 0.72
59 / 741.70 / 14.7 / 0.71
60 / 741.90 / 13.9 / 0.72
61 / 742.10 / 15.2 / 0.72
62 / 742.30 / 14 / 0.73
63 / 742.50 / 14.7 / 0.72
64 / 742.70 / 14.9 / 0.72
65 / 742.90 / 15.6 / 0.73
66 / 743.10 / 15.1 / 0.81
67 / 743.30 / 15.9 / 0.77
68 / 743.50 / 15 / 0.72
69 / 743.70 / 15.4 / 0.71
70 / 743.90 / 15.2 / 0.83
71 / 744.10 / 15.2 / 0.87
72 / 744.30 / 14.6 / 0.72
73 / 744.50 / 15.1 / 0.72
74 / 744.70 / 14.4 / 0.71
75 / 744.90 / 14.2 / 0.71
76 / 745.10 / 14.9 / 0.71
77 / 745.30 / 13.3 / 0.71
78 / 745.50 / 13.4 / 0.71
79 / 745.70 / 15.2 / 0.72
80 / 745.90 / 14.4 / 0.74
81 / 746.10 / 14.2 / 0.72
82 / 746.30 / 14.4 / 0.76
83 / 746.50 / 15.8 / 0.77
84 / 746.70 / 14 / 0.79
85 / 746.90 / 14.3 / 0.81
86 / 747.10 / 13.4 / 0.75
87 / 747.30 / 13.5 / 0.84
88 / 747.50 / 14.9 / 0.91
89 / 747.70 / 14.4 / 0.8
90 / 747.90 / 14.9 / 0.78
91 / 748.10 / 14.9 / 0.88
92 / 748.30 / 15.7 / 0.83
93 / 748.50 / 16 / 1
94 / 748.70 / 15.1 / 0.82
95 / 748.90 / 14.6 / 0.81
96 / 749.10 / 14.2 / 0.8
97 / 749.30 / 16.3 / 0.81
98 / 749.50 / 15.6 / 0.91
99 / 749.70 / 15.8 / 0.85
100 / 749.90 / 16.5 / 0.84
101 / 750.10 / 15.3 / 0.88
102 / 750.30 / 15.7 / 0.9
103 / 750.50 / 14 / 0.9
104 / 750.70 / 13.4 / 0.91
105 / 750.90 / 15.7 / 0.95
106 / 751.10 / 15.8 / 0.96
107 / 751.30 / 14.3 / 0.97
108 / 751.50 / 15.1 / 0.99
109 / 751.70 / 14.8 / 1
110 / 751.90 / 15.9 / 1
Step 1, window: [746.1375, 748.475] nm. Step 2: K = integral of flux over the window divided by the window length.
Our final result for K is 14.6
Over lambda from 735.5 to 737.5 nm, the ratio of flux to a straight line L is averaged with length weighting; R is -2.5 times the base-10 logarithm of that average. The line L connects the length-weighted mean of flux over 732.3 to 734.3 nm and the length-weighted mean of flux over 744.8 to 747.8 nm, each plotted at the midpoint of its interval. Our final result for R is 0.02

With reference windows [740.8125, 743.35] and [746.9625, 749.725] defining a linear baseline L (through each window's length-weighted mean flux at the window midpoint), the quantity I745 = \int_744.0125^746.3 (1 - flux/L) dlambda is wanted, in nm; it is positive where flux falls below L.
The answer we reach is 0.07 nm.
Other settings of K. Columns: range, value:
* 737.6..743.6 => 15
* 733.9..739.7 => 14.9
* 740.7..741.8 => 15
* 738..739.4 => 15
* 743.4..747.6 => 14.5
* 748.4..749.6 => 15.3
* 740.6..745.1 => 14.9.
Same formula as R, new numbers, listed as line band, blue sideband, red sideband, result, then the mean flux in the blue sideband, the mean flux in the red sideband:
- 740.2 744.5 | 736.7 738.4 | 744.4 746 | -0.04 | 14.7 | 14.4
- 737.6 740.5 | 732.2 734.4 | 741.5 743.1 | -0.02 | 15.1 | 14.7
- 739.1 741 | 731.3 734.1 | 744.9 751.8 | -0.03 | 14.6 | 14.8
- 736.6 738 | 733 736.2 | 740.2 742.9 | 0.01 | 14.8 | 14.8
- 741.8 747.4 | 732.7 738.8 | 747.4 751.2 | 0.03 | 14.9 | 15.2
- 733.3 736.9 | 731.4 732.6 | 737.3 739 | -0.03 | 14.2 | 14.8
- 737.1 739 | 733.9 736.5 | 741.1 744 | 0.01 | 14.8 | 14.9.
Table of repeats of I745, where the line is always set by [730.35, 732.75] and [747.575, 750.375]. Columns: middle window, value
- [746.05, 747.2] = 0.065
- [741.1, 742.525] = 0.035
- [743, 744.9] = 0.002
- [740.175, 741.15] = -0.020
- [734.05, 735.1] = -0.045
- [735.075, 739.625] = -0.025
